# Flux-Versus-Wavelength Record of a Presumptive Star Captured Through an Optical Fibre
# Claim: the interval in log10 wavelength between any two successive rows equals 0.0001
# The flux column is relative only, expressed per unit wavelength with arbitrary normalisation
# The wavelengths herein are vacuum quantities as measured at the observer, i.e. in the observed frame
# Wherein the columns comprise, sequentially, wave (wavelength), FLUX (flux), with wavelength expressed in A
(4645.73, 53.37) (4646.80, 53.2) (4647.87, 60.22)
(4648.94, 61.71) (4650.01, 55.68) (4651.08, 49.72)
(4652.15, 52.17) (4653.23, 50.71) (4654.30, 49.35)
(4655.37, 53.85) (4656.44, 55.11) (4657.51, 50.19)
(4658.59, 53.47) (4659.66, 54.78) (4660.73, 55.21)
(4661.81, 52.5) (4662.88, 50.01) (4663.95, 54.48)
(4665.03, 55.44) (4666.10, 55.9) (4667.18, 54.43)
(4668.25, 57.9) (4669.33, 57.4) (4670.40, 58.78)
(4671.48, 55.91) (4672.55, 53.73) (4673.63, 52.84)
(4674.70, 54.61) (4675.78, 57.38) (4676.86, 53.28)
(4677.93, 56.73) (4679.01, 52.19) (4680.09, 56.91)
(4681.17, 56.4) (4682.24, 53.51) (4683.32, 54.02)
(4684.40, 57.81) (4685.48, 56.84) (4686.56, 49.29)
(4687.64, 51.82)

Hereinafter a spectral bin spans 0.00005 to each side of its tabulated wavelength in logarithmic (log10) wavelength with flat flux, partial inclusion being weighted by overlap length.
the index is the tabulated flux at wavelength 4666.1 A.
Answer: 55.9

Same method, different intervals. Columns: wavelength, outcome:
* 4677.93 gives 56.73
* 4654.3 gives 49.35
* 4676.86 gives 53.28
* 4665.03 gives 55.44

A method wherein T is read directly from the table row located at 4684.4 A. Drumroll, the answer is 57.81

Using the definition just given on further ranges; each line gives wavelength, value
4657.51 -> 50.19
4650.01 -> 55.68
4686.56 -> 49.29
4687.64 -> 51.82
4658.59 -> 53.47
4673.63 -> 52.84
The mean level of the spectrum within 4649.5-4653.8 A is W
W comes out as 52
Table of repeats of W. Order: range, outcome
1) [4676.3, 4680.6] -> 54.8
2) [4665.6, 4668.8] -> 56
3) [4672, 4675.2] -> 53.9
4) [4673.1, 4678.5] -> 55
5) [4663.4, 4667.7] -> 55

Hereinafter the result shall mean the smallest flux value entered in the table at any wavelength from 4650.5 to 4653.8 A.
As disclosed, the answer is 49.72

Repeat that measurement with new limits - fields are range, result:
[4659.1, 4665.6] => 50.01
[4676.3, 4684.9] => 52.19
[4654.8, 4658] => 50.19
